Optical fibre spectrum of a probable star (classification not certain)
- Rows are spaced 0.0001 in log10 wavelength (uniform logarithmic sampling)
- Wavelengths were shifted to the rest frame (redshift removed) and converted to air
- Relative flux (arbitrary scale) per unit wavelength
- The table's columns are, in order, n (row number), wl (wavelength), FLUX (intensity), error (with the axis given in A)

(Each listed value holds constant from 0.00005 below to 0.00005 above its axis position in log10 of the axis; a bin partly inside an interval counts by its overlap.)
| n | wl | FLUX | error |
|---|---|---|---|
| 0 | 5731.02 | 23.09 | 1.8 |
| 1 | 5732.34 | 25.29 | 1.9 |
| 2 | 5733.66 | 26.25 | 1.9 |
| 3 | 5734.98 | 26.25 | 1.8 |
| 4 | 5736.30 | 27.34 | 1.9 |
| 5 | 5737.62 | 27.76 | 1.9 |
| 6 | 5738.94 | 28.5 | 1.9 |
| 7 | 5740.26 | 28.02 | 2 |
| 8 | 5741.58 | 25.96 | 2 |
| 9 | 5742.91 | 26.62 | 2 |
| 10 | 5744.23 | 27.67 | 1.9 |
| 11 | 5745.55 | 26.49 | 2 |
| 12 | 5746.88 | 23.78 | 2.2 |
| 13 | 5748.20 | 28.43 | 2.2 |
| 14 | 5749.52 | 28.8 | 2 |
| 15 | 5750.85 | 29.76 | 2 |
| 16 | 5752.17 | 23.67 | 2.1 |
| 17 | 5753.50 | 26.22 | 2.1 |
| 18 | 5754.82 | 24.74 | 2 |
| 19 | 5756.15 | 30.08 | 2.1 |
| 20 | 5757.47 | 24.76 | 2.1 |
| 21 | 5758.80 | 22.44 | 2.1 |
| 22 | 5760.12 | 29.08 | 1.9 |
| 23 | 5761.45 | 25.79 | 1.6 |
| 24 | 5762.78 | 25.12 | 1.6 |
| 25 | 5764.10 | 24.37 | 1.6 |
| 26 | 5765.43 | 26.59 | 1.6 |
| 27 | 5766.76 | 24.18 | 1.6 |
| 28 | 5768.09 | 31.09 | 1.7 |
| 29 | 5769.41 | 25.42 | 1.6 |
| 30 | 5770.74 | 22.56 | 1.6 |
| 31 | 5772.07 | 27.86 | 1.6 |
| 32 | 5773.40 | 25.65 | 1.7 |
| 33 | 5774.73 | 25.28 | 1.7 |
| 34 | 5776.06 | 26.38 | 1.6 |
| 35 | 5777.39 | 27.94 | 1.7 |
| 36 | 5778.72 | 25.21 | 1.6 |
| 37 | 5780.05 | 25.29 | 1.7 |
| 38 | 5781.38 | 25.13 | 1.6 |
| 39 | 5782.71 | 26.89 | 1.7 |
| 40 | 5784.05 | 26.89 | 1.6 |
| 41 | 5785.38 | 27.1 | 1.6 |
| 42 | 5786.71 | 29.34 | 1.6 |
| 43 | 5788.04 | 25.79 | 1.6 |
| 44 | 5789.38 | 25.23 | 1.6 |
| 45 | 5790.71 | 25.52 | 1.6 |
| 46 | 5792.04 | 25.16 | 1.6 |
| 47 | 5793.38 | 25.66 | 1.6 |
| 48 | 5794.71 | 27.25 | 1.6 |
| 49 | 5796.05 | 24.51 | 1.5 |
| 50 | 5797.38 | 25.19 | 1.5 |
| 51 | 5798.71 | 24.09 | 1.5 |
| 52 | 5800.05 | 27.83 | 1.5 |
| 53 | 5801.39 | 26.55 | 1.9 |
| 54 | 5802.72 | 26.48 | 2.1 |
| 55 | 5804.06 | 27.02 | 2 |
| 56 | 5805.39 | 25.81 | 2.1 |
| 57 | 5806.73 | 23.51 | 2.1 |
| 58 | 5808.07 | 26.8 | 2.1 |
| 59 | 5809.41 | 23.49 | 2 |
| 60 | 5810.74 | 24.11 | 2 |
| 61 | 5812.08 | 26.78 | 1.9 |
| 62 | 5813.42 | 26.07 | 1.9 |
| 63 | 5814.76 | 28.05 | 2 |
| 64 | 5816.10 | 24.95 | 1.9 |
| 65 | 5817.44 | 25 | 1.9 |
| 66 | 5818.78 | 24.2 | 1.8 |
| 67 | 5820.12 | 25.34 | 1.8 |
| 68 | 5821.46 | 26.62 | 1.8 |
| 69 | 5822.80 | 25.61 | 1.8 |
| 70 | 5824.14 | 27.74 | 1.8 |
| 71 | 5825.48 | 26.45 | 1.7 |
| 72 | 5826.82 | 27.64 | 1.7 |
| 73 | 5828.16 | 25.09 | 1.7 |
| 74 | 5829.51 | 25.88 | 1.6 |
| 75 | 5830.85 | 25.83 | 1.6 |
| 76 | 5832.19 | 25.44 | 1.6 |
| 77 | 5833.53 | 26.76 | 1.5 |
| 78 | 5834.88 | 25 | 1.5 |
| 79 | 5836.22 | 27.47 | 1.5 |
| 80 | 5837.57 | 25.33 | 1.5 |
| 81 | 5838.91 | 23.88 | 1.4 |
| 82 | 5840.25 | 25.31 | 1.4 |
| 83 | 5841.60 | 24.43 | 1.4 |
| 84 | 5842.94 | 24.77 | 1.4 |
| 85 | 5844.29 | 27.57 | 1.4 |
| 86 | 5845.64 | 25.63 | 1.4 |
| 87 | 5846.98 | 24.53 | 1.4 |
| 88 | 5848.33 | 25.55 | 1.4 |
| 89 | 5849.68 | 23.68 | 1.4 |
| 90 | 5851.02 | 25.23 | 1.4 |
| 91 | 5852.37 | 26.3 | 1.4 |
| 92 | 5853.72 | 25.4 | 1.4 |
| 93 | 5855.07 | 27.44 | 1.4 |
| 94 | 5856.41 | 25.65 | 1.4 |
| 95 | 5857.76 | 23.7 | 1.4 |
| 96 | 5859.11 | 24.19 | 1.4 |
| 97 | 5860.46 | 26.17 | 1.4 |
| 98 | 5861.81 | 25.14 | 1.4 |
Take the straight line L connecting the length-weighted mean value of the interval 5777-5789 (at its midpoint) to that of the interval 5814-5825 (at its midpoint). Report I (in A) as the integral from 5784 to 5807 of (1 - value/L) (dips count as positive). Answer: 0.2 A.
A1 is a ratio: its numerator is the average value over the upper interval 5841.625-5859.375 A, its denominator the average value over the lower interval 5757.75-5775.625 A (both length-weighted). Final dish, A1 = 1.0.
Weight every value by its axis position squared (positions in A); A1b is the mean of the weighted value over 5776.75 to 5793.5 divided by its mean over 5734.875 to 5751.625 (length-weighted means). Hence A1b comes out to 0.97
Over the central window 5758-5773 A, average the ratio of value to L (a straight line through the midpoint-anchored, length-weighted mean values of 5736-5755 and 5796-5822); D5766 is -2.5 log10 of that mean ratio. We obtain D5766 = 0.029 mag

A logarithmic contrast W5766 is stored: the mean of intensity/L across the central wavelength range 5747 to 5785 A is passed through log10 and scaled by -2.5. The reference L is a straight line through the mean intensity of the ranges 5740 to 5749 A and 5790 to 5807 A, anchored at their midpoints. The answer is 0.00 mag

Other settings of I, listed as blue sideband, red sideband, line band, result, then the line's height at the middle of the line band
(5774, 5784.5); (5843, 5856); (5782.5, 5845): -0.04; 25.9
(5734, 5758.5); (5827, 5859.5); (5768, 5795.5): 0.15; 26.3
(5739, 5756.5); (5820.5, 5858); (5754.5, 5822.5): 1.21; 26.4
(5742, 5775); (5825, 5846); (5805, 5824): 0.29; 25.9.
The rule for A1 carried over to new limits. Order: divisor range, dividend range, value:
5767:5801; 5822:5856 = 0.99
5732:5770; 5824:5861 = 0.96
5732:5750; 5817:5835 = 0.96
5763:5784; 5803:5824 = 0.99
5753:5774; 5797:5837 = 1.00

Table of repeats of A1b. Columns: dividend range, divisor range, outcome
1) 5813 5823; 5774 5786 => 0.99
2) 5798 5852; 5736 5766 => 0.99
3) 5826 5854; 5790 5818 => 1.01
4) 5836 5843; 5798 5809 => 0.98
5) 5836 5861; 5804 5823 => 1.01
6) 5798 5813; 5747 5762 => 0.98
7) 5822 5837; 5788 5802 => 1.03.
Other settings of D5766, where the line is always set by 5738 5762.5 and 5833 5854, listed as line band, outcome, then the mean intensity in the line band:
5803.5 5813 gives 0.022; 25.4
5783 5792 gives -0.015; 26.5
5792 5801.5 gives 0.012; 25.8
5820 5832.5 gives -0.024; 26.2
